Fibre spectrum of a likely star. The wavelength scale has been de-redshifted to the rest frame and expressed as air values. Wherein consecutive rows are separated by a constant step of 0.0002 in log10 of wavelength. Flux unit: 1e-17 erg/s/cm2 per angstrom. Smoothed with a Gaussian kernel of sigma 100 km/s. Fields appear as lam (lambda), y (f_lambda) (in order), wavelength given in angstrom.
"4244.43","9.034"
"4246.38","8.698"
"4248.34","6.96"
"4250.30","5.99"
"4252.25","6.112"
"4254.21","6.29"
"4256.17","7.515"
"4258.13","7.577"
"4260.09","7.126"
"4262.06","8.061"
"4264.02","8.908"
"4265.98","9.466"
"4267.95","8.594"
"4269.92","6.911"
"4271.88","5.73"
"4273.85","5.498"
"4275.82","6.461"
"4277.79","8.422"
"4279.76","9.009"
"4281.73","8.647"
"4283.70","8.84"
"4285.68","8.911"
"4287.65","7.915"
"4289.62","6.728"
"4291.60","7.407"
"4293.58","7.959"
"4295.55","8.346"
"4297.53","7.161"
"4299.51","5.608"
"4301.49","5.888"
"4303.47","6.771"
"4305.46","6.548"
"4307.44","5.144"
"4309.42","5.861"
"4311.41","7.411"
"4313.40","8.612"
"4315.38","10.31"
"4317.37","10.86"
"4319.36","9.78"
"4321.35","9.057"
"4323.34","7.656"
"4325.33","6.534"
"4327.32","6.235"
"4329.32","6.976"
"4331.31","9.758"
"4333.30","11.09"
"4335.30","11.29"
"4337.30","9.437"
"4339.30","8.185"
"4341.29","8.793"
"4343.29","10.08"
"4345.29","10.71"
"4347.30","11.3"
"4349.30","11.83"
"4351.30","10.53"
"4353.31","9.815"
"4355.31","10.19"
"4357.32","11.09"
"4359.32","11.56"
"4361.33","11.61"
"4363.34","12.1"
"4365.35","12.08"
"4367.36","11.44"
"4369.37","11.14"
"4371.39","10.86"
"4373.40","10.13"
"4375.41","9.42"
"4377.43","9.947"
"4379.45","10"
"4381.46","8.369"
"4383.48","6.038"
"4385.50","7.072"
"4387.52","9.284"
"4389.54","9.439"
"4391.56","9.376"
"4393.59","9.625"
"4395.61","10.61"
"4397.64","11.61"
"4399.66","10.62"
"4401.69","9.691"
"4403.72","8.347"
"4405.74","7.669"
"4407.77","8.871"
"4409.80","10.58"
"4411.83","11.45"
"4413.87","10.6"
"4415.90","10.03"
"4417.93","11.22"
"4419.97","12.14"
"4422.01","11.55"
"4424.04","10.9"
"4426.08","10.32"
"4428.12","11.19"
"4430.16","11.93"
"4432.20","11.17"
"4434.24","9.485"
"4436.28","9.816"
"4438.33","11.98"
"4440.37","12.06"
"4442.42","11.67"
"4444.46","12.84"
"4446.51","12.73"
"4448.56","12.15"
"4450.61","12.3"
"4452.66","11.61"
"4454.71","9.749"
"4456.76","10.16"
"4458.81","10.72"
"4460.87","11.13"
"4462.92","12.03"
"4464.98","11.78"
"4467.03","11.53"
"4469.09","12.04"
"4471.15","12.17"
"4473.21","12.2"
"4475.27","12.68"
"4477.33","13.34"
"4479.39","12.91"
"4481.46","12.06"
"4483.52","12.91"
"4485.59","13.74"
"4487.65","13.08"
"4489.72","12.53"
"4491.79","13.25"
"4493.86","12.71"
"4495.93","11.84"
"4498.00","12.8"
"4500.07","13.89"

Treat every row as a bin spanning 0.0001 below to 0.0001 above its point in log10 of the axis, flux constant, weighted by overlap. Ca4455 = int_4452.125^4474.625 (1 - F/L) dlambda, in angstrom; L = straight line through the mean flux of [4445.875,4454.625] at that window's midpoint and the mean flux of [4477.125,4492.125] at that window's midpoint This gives 1.7 angstrom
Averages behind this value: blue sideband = 11.9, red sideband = 12.9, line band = 11.4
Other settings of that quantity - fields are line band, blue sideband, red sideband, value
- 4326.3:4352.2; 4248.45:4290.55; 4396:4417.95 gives -2.6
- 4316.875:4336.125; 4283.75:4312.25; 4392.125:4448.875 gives -2.3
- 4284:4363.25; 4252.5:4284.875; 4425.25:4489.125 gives 1.1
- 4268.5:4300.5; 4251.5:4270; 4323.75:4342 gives 2.1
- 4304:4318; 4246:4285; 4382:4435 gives 1.1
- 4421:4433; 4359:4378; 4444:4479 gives 0.4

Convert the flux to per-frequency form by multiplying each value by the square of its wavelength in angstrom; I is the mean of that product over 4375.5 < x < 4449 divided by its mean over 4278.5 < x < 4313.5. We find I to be 1.48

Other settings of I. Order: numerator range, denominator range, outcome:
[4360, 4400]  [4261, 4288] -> 1.32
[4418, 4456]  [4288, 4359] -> 1.39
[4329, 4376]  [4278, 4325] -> 1.38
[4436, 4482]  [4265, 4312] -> 1.75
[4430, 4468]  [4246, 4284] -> 1.65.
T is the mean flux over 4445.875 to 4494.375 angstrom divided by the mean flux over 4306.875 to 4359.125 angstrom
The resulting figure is 1.3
